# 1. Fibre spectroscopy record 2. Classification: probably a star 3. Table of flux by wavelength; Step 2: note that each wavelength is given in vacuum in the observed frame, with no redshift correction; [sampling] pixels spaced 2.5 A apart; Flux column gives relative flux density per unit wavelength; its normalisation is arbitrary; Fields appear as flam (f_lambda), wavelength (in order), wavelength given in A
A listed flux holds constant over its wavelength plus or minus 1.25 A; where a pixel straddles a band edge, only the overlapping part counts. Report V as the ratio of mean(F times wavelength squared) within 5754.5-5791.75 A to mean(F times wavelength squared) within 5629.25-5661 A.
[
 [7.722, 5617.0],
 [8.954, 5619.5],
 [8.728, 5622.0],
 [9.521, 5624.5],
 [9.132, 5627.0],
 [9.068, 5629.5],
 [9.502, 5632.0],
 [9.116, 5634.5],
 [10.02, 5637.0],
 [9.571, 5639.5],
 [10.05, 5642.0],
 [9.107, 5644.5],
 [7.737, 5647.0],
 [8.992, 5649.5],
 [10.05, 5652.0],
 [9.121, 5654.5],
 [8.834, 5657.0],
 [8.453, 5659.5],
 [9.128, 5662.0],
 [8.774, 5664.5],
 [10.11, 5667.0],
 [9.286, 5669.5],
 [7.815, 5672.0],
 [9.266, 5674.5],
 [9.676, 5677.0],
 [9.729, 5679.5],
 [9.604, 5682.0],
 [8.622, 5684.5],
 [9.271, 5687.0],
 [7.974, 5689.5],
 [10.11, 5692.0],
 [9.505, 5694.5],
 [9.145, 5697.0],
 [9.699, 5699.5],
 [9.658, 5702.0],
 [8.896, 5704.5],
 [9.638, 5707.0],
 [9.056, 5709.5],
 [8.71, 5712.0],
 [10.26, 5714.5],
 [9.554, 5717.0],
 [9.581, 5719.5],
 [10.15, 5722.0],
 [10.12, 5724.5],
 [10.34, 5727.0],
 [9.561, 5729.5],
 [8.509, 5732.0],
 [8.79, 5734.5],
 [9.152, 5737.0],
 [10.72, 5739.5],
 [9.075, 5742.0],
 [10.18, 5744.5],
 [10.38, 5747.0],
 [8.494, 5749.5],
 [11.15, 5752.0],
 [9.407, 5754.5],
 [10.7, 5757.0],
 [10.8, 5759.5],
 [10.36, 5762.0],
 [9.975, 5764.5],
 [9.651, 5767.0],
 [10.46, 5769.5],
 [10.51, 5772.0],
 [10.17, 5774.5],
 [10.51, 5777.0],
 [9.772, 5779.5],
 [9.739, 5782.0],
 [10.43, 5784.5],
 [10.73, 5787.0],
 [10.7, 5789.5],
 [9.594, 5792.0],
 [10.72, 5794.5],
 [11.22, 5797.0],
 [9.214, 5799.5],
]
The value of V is 1.17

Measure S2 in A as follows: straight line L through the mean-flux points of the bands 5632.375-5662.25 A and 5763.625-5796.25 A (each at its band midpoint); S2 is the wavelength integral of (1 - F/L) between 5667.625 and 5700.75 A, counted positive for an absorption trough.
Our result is 0.9 A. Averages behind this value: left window 9.19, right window 10.2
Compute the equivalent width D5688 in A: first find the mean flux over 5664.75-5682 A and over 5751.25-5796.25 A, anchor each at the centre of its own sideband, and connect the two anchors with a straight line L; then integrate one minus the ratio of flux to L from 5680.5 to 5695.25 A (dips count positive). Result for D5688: 0.4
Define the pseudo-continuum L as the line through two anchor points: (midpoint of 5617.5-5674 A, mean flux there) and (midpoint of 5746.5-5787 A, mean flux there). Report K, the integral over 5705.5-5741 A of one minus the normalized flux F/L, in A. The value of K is 0.8 A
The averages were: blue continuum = 9.12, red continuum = 10.2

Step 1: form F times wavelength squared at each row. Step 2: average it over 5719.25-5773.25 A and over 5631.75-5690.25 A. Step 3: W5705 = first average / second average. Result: 1.1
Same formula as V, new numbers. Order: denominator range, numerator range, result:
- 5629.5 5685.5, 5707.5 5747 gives 1.07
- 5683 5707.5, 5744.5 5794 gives 1.13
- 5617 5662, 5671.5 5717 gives 1.04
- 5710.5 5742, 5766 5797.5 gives 1.10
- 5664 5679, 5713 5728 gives 1.10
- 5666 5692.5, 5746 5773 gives 1.14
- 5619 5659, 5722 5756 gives 1.09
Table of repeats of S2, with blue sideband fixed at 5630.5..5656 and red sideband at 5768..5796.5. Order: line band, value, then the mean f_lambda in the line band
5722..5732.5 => 0.2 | 9.77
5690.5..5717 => 0.8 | 9.46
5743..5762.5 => -0.1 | 10.2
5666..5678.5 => 0.4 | 9.22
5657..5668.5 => 0.5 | 9.09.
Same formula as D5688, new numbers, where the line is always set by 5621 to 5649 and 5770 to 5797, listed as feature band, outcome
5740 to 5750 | 0.3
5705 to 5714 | 0.5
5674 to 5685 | 0.1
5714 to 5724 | 0.0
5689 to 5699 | 0.4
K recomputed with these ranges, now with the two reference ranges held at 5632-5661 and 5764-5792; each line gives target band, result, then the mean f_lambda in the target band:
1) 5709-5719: 0.30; 9.43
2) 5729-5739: 0.80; 9.09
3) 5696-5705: 0.21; 9.39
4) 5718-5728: -0.24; 10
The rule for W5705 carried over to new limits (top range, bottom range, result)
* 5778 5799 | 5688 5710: 1.14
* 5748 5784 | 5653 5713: 1.14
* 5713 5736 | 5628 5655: 1.07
